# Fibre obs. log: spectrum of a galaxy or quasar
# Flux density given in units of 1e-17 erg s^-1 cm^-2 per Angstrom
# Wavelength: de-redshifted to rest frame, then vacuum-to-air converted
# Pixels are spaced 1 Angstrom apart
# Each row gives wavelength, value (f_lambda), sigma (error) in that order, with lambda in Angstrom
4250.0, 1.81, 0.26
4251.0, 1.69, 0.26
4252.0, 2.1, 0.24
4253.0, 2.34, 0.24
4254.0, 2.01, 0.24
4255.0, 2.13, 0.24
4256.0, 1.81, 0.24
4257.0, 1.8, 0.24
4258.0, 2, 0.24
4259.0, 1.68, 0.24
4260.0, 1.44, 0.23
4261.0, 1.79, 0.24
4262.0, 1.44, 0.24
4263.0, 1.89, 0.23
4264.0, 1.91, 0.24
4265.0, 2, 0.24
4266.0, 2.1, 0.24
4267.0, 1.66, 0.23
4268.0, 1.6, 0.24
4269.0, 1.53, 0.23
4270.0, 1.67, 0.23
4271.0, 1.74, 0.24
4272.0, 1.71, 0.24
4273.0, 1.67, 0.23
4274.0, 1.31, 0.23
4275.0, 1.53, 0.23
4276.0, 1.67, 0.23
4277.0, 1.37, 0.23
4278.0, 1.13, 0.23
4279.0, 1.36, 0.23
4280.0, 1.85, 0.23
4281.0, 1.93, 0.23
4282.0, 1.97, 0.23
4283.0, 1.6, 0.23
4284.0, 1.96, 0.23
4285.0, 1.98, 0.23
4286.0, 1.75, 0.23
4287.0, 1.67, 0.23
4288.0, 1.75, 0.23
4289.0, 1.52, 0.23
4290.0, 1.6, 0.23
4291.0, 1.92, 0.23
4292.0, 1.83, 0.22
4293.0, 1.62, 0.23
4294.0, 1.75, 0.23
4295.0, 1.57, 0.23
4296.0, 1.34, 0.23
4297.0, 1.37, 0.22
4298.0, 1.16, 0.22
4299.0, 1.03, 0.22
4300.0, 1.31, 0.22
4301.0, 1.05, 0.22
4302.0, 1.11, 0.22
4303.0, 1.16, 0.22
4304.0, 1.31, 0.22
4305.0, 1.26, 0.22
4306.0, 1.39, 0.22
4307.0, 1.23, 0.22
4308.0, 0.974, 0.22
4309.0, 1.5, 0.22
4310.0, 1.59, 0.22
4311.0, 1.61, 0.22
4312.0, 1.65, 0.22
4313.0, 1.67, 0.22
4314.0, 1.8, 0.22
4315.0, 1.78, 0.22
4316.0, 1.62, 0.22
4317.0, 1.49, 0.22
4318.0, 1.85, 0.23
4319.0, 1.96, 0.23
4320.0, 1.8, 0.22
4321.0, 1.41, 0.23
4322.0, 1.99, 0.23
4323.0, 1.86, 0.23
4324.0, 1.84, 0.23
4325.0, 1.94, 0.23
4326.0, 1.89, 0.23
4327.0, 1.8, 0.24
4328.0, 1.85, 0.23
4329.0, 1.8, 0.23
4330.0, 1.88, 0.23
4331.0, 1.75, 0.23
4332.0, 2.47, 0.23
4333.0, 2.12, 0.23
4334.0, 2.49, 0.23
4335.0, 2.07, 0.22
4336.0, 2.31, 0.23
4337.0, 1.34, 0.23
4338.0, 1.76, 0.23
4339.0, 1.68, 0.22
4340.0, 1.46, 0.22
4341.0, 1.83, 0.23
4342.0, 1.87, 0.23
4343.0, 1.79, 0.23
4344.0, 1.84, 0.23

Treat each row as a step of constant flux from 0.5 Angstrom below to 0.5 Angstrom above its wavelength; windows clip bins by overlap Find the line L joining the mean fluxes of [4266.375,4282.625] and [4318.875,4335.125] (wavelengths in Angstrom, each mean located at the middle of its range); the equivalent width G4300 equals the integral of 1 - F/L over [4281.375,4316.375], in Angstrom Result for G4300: 4.52 Angstrom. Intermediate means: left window 1.61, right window 1.93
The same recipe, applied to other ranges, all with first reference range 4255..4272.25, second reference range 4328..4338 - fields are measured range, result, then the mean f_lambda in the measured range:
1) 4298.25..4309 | 4.0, 1.2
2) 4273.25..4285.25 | 1.2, 1.63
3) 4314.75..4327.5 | 1.1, 1.79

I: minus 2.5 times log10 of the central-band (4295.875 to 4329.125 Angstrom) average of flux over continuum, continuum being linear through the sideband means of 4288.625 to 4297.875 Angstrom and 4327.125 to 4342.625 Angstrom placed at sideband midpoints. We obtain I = 0.14 mag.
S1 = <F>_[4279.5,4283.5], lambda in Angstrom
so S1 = 1.84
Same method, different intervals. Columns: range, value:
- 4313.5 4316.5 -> 1.73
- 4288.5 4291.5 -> 1.68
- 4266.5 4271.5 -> 1.64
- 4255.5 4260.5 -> 1.75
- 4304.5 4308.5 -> 1.21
